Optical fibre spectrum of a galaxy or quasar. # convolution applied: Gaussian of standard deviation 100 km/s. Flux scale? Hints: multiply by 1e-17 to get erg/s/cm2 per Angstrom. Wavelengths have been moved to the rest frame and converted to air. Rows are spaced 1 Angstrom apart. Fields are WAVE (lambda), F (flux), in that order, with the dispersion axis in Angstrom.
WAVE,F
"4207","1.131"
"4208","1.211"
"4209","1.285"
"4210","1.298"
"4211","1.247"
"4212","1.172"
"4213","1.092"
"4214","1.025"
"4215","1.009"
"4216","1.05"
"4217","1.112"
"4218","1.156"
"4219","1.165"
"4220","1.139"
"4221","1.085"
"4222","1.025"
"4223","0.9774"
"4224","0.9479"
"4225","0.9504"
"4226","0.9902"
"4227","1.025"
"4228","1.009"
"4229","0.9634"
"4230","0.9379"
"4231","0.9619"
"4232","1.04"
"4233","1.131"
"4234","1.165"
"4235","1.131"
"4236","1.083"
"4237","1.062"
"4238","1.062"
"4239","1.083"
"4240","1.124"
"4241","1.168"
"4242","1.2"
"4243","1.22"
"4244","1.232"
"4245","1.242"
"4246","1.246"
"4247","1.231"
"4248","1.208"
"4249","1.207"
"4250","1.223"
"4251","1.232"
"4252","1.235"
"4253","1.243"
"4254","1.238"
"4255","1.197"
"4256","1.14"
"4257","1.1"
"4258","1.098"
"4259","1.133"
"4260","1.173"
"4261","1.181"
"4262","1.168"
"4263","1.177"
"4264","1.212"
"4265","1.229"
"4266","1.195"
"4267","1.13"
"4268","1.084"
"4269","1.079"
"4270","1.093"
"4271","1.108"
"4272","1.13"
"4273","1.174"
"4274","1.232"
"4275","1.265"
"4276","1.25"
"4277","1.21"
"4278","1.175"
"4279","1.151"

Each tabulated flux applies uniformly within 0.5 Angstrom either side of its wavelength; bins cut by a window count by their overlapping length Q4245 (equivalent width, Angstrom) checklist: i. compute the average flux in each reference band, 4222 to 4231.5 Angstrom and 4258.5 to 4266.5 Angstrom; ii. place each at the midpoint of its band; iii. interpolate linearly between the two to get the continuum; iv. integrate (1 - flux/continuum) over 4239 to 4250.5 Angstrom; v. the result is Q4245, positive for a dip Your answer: -1.3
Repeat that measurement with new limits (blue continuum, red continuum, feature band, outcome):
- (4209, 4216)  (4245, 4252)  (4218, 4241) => 2.53 Angstrom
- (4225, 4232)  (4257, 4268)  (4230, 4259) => -2.42 Angstrom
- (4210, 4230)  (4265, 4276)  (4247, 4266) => -0.99 Angstrom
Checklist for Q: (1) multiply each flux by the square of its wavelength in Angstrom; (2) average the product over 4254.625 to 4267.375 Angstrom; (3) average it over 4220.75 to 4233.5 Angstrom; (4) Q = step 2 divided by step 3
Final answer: 1.18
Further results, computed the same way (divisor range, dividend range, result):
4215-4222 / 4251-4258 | 1.10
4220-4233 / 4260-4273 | 1.17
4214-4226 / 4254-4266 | 1.13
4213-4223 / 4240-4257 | 1.14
